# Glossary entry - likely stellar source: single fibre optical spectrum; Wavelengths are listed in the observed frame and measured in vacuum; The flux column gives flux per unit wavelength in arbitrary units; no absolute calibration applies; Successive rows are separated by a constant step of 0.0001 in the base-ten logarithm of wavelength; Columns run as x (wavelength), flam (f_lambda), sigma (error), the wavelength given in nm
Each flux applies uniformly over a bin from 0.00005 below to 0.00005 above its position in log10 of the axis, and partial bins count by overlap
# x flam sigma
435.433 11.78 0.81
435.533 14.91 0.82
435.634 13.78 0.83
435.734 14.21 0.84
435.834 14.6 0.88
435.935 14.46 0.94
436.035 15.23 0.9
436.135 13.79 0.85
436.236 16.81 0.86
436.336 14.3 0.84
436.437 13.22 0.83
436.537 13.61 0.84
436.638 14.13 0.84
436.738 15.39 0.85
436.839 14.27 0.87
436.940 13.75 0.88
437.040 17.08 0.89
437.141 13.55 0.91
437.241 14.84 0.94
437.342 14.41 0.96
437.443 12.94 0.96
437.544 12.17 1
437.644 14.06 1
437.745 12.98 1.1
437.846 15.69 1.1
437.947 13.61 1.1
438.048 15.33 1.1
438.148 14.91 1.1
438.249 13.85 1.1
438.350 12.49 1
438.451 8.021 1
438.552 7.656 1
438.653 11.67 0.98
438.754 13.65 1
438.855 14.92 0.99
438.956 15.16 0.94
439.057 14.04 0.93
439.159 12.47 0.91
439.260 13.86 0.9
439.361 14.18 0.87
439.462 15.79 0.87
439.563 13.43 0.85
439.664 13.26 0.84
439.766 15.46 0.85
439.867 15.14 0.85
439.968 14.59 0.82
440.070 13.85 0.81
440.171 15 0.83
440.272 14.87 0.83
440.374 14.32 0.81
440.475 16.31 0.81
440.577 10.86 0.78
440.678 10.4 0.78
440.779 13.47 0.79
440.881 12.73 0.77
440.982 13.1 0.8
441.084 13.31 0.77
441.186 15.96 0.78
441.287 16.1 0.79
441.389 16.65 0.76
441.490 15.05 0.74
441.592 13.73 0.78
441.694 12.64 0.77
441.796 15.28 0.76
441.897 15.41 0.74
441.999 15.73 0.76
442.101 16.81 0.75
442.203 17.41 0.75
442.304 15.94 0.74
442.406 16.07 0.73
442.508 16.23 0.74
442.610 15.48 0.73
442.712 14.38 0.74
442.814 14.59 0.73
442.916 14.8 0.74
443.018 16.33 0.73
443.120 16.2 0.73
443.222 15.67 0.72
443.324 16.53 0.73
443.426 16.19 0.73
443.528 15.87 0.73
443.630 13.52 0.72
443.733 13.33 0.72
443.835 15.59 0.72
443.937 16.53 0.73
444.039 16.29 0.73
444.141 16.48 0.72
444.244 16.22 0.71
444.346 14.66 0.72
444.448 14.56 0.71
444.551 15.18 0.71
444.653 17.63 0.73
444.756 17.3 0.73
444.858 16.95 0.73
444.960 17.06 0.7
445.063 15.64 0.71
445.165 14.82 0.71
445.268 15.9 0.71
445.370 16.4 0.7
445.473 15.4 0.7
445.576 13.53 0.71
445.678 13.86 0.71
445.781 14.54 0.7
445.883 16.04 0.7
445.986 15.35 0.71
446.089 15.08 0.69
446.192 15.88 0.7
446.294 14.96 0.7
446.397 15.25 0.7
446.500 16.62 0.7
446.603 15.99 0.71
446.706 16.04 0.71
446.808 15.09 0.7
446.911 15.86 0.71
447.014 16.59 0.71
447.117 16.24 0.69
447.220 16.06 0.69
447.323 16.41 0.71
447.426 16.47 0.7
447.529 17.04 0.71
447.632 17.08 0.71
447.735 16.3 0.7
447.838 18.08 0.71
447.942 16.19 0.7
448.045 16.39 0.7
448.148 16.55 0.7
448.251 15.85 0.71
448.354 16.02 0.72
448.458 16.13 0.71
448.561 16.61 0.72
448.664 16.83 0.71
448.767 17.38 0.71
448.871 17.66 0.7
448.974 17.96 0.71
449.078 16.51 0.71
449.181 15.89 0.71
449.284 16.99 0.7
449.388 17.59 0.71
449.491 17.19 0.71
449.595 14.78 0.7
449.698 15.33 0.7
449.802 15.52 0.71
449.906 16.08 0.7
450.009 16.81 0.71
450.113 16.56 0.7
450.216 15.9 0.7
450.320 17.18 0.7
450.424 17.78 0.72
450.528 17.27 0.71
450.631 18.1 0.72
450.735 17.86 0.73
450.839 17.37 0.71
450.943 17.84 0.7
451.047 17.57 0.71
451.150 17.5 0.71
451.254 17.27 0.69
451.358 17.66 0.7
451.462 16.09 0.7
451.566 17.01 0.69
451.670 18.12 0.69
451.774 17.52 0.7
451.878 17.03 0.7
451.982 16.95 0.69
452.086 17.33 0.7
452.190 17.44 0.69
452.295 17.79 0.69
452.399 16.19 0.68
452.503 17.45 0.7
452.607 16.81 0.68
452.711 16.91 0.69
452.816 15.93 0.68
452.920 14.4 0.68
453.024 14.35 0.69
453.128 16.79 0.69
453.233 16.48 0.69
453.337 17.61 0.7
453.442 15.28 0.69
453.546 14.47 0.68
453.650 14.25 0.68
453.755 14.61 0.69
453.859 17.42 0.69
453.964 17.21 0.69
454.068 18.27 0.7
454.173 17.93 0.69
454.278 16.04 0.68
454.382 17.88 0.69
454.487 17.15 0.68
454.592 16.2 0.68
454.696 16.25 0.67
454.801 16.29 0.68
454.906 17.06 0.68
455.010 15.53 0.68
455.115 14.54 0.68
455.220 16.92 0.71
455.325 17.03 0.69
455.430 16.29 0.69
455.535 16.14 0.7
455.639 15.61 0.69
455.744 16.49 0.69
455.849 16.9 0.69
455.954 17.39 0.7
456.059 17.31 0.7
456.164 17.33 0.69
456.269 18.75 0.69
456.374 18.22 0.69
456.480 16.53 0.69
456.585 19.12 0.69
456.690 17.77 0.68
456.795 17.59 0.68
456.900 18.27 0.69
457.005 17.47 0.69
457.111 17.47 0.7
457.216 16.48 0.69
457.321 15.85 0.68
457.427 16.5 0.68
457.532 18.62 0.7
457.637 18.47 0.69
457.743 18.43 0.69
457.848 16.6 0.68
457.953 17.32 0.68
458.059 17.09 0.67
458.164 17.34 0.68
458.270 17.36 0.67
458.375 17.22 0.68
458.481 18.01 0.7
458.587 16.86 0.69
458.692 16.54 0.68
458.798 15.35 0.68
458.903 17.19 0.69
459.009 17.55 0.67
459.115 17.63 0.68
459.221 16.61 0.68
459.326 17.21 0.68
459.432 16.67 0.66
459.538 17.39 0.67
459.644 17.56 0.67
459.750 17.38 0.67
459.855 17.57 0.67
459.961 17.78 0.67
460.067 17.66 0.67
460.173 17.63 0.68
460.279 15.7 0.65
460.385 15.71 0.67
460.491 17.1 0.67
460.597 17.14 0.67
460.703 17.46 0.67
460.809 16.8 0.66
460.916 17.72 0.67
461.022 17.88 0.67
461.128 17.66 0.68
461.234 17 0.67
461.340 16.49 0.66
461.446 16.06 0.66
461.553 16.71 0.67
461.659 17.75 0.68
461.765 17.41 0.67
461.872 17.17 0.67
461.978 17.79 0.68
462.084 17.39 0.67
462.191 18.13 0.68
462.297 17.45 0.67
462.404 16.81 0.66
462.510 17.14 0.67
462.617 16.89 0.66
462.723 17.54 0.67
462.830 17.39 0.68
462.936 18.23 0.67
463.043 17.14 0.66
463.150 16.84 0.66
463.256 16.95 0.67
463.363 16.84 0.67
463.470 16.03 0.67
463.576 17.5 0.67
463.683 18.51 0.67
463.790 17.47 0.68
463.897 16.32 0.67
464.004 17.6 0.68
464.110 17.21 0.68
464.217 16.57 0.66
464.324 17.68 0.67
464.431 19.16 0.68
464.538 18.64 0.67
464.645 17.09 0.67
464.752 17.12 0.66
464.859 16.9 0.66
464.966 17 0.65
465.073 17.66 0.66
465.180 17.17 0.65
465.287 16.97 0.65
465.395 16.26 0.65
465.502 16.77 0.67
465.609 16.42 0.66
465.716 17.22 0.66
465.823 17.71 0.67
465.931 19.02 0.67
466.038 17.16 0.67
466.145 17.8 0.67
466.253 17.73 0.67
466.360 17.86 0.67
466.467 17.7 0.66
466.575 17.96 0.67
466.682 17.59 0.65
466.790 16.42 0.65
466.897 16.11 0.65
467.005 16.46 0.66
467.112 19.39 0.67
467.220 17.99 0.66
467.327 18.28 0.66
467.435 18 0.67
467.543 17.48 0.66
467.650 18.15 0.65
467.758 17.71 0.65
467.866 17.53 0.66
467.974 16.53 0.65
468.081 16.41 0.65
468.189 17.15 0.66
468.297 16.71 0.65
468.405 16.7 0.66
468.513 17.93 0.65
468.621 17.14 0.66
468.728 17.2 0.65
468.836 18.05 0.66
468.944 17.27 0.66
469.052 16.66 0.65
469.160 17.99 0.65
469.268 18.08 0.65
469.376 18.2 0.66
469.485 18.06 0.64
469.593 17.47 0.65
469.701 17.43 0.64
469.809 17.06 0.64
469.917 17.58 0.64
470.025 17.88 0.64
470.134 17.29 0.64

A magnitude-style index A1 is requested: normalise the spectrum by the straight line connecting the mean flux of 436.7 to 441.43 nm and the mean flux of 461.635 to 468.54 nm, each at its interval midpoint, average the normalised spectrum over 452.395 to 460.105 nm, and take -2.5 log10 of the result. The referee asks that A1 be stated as -0.047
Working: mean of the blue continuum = 13.9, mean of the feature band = 16.9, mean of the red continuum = 17.4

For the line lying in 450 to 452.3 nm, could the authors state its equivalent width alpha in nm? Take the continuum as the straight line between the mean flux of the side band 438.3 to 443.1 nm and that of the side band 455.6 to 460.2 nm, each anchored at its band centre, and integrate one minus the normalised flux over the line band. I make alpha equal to -0.170 nm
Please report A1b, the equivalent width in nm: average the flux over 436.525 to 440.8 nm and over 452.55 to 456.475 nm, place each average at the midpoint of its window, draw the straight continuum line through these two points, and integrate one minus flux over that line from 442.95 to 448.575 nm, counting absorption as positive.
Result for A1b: -0.34 nm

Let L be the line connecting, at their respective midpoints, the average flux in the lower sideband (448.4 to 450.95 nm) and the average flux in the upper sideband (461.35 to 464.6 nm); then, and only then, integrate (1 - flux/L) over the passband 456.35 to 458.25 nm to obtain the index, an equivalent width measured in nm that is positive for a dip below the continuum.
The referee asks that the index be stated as -0.04 nm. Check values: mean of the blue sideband 16.8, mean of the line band 17.5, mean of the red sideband 17.3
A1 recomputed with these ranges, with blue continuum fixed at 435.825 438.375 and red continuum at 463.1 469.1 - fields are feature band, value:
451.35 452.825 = -0.08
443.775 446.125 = -0.04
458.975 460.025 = -0.04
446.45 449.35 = -0.07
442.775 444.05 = -0.04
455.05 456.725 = -0.05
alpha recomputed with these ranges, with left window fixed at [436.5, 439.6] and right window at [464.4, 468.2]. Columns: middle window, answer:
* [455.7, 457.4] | -0.13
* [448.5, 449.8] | -0.13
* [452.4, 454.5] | -0.08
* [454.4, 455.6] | -0.03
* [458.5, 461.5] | -0.08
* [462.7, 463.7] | -0.01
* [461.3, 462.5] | -0.02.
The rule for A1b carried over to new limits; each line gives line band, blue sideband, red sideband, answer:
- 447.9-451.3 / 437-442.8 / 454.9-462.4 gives -0.234 nm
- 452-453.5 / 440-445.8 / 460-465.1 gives -0.025 nm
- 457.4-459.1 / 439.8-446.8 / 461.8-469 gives -0.063 nm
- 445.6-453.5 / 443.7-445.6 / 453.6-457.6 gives -0.101 nm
